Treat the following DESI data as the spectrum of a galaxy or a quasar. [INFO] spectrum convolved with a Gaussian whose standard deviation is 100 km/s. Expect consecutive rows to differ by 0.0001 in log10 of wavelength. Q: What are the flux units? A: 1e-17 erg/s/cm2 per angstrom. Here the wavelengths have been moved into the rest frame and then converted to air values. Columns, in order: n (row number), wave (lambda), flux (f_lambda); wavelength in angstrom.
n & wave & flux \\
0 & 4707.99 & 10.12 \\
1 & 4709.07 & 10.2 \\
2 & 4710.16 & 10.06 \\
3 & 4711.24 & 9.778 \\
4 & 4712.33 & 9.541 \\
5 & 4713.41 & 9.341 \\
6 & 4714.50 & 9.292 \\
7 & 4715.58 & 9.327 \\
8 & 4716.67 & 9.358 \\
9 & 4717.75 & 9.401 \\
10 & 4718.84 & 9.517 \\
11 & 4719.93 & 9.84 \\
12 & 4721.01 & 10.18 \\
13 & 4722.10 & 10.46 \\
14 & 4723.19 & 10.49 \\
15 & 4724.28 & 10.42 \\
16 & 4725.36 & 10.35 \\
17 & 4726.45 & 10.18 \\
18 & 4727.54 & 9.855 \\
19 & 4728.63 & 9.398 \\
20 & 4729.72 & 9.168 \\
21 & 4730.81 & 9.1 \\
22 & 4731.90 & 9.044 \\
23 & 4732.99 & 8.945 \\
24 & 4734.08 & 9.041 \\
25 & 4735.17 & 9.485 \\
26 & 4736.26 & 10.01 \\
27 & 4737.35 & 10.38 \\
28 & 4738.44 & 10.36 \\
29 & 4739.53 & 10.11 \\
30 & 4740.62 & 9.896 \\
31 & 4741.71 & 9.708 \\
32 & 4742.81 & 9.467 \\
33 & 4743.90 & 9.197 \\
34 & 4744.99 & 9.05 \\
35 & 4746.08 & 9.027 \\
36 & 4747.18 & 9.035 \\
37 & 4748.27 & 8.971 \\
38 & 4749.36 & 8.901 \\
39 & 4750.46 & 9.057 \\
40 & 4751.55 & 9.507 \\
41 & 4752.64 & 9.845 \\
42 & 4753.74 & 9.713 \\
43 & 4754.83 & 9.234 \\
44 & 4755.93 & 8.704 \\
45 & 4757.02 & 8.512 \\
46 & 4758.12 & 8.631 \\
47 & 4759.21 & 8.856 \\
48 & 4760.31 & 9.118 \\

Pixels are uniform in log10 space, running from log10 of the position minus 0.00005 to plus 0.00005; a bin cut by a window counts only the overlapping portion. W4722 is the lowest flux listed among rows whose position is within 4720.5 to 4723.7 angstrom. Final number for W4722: 10.18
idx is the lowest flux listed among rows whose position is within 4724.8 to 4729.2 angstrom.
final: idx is 9.398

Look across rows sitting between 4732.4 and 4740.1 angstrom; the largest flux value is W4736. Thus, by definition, 10.38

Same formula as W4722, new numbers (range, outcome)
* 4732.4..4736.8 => 8.945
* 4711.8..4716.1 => 9.292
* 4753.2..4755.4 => 9.234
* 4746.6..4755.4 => 8.901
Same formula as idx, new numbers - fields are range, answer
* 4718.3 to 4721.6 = 9.517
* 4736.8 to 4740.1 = 10.11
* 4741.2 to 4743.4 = 9.467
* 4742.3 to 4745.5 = 9.05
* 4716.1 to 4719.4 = 9.358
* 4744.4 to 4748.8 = 8.971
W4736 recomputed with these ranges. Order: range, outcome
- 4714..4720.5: 9.84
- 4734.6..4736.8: 10.01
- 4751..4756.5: 9.845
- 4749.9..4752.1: 9.507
